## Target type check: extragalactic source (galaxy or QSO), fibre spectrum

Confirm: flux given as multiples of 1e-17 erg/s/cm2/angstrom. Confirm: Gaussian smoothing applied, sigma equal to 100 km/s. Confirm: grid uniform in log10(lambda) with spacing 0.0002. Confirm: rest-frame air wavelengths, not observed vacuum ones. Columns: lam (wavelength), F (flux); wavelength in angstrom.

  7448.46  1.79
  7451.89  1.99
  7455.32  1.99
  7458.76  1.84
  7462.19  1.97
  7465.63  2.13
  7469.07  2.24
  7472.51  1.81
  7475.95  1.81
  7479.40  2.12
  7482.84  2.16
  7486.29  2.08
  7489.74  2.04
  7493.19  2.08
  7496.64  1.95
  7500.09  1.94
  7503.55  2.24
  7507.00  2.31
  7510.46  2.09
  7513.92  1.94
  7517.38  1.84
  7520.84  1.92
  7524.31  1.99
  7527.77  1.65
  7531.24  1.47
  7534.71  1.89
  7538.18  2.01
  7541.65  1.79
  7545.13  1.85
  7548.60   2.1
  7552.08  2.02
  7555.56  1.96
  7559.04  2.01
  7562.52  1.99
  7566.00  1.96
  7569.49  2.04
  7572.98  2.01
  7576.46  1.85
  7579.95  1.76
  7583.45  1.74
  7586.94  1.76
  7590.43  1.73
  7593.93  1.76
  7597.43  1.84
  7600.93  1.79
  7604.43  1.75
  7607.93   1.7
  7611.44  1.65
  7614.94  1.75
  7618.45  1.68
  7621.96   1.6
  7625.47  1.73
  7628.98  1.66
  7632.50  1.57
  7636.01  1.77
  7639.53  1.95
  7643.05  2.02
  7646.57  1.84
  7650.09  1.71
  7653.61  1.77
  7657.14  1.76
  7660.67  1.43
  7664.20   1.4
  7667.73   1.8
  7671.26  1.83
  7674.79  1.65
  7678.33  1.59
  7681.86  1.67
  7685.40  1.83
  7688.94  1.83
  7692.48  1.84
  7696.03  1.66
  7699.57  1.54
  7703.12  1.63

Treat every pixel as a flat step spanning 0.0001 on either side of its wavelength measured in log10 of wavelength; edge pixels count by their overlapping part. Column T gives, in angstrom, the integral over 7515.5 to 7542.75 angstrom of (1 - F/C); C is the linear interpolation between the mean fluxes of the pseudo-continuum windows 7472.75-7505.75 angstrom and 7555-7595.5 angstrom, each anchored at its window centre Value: 2.0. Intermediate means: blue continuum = 2.04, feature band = 1.82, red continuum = 1.88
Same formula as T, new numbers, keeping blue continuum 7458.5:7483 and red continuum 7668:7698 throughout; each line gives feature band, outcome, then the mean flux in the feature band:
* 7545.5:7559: -0.71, 2.01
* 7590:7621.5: 1.80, 1.73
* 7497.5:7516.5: -1.17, 2.09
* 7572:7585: 0.29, 1.83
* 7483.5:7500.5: -0.42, 2.03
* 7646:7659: 0.13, 1.76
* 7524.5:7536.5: 1.38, 1.71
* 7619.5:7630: 0.86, 1.67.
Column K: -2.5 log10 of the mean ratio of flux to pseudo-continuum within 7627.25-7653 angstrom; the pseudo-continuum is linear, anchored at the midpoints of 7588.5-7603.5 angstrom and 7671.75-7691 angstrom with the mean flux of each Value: -0.02 mag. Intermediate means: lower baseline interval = 1.78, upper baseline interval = 1.72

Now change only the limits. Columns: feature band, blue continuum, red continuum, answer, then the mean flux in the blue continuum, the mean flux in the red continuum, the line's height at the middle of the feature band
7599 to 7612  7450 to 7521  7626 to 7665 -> 0.043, 2.03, 1.72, 1.8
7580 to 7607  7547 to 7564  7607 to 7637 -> 0.034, 2.02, 1.68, 1.82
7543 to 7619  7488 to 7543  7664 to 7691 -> 0.003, 1.95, 1.72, 1.86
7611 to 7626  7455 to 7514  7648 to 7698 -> 0.073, 2.05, 1.7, 1.8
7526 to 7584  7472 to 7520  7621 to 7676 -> 0.011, 2.03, 1.72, 1.91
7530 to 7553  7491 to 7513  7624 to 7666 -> 0.062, 2.09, 1.72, 1.99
